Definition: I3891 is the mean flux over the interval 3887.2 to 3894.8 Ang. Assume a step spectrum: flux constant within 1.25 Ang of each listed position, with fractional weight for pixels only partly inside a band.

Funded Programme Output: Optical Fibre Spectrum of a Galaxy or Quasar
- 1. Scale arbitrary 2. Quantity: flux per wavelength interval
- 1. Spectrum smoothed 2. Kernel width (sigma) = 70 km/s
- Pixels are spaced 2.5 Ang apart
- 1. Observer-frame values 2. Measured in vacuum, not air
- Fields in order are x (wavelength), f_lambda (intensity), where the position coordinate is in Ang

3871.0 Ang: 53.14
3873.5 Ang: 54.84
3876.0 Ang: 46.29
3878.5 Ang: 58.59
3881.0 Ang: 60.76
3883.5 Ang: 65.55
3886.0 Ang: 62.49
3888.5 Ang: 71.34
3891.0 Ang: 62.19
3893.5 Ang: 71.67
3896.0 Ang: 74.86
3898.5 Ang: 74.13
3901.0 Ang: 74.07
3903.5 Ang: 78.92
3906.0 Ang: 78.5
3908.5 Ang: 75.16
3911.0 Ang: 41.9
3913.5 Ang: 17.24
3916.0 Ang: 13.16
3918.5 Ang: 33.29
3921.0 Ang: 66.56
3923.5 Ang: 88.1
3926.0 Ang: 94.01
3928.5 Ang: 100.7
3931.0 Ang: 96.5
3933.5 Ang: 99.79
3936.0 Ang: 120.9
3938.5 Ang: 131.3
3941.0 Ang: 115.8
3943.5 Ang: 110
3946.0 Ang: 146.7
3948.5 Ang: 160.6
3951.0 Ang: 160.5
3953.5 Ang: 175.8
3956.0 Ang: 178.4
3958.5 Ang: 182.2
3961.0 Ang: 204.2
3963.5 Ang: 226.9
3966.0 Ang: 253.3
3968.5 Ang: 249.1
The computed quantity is 68.4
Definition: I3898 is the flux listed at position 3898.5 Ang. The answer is 74.13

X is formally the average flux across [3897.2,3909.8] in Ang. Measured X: 76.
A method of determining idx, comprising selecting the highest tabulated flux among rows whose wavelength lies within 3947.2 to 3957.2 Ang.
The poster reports 178.4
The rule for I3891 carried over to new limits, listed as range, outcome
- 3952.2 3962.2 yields 185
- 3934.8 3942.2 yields 123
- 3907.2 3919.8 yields 36.4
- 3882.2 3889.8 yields 66.4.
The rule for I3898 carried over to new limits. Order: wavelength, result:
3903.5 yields 78.92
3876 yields 46.29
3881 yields 60.76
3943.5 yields 110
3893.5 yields 71.67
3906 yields 78.5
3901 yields 74.07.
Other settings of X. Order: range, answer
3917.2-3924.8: 62.5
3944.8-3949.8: 154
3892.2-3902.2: 73.6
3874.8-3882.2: 55.2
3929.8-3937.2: 106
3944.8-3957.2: 164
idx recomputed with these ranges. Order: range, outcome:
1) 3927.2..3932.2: 100.7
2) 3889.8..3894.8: 71.67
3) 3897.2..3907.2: 78.92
